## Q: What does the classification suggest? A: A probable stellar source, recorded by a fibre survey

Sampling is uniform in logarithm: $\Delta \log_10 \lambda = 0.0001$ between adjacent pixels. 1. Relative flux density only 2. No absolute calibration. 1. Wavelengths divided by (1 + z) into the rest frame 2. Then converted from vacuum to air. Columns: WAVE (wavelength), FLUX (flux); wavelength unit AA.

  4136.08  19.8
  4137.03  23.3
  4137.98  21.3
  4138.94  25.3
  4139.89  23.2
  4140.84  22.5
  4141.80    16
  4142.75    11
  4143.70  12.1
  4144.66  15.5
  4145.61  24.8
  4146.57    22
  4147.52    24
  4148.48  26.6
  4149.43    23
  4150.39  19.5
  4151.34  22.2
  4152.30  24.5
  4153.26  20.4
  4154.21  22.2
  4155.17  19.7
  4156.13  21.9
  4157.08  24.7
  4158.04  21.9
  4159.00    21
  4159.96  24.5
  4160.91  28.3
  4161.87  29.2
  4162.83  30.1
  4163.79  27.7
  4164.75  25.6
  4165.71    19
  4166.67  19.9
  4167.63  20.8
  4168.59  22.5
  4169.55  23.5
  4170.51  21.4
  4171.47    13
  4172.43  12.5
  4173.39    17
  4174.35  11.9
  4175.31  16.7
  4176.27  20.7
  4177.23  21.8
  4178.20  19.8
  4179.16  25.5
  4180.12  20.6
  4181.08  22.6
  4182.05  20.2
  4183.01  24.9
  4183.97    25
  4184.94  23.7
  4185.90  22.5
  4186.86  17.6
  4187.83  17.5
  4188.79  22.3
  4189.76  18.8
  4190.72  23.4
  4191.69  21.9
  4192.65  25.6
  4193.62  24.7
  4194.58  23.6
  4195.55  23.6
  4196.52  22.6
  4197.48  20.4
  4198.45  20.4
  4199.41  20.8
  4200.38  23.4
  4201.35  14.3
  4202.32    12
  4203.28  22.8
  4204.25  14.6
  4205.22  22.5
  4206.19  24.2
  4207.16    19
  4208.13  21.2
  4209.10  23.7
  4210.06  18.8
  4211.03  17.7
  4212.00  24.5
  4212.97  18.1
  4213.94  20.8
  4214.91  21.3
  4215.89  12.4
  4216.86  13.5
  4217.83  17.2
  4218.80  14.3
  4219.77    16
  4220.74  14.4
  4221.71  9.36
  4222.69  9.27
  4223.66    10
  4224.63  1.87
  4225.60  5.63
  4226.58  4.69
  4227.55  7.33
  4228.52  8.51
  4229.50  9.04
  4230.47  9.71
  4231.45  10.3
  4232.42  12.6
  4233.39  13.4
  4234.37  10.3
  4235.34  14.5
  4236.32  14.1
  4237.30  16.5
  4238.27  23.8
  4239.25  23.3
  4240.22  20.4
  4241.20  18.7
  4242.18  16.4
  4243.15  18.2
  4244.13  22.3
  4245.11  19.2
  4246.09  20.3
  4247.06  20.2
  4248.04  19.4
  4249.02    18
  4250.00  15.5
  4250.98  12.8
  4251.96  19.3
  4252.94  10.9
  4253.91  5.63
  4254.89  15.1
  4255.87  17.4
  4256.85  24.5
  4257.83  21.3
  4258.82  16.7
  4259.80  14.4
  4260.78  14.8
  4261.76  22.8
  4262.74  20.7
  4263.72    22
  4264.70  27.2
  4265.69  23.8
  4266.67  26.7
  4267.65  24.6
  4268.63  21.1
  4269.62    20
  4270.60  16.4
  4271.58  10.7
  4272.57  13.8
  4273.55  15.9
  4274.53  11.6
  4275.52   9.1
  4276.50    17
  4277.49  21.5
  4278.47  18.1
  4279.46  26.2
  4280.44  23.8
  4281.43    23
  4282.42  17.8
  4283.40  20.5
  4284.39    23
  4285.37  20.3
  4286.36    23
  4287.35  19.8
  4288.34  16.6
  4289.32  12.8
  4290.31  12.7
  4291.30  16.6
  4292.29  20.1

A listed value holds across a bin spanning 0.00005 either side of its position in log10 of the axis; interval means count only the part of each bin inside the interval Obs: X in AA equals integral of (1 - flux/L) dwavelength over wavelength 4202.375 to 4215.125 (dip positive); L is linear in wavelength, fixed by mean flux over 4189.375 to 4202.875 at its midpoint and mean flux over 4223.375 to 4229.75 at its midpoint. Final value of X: -4.78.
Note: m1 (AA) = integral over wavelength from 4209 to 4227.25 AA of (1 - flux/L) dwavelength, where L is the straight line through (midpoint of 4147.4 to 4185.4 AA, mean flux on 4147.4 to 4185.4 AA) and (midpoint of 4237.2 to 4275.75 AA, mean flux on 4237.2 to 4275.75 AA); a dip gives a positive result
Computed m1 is 5.4 AA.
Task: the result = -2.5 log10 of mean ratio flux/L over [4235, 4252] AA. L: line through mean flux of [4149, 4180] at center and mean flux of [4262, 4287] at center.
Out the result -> 0.11 mag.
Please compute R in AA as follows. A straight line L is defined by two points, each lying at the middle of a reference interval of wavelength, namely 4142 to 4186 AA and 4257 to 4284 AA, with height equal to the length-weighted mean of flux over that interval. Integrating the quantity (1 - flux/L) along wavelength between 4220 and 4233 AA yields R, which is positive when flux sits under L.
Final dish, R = 7.3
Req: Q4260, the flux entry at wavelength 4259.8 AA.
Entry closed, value 14.4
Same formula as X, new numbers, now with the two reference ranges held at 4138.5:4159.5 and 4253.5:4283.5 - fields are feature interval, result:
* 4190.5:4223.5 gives 1.6 AA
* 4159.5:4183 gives -0.9 AA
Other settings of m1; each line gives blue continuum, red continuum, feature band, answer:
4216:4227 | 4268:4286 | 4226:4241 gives -0.9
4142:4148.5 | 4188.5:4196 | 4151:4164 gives -2.7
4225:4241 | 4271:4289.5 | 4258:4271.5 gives -3.4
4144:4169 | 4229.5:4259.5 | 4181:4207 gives -1.3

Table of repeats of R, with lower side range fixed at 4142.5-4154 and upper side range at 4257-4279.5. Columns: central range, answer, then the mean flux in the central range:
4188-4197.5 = -1.2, 22.6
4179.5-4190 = -0.7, 21.5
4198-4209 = 0.1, 19.7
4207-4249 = 8.8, 15.4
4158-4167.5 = -2.0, 24.7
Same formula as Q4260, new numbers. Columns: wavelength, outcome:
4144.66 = 15.5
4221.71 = 9.36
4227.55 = 7.33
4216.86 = 13.5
